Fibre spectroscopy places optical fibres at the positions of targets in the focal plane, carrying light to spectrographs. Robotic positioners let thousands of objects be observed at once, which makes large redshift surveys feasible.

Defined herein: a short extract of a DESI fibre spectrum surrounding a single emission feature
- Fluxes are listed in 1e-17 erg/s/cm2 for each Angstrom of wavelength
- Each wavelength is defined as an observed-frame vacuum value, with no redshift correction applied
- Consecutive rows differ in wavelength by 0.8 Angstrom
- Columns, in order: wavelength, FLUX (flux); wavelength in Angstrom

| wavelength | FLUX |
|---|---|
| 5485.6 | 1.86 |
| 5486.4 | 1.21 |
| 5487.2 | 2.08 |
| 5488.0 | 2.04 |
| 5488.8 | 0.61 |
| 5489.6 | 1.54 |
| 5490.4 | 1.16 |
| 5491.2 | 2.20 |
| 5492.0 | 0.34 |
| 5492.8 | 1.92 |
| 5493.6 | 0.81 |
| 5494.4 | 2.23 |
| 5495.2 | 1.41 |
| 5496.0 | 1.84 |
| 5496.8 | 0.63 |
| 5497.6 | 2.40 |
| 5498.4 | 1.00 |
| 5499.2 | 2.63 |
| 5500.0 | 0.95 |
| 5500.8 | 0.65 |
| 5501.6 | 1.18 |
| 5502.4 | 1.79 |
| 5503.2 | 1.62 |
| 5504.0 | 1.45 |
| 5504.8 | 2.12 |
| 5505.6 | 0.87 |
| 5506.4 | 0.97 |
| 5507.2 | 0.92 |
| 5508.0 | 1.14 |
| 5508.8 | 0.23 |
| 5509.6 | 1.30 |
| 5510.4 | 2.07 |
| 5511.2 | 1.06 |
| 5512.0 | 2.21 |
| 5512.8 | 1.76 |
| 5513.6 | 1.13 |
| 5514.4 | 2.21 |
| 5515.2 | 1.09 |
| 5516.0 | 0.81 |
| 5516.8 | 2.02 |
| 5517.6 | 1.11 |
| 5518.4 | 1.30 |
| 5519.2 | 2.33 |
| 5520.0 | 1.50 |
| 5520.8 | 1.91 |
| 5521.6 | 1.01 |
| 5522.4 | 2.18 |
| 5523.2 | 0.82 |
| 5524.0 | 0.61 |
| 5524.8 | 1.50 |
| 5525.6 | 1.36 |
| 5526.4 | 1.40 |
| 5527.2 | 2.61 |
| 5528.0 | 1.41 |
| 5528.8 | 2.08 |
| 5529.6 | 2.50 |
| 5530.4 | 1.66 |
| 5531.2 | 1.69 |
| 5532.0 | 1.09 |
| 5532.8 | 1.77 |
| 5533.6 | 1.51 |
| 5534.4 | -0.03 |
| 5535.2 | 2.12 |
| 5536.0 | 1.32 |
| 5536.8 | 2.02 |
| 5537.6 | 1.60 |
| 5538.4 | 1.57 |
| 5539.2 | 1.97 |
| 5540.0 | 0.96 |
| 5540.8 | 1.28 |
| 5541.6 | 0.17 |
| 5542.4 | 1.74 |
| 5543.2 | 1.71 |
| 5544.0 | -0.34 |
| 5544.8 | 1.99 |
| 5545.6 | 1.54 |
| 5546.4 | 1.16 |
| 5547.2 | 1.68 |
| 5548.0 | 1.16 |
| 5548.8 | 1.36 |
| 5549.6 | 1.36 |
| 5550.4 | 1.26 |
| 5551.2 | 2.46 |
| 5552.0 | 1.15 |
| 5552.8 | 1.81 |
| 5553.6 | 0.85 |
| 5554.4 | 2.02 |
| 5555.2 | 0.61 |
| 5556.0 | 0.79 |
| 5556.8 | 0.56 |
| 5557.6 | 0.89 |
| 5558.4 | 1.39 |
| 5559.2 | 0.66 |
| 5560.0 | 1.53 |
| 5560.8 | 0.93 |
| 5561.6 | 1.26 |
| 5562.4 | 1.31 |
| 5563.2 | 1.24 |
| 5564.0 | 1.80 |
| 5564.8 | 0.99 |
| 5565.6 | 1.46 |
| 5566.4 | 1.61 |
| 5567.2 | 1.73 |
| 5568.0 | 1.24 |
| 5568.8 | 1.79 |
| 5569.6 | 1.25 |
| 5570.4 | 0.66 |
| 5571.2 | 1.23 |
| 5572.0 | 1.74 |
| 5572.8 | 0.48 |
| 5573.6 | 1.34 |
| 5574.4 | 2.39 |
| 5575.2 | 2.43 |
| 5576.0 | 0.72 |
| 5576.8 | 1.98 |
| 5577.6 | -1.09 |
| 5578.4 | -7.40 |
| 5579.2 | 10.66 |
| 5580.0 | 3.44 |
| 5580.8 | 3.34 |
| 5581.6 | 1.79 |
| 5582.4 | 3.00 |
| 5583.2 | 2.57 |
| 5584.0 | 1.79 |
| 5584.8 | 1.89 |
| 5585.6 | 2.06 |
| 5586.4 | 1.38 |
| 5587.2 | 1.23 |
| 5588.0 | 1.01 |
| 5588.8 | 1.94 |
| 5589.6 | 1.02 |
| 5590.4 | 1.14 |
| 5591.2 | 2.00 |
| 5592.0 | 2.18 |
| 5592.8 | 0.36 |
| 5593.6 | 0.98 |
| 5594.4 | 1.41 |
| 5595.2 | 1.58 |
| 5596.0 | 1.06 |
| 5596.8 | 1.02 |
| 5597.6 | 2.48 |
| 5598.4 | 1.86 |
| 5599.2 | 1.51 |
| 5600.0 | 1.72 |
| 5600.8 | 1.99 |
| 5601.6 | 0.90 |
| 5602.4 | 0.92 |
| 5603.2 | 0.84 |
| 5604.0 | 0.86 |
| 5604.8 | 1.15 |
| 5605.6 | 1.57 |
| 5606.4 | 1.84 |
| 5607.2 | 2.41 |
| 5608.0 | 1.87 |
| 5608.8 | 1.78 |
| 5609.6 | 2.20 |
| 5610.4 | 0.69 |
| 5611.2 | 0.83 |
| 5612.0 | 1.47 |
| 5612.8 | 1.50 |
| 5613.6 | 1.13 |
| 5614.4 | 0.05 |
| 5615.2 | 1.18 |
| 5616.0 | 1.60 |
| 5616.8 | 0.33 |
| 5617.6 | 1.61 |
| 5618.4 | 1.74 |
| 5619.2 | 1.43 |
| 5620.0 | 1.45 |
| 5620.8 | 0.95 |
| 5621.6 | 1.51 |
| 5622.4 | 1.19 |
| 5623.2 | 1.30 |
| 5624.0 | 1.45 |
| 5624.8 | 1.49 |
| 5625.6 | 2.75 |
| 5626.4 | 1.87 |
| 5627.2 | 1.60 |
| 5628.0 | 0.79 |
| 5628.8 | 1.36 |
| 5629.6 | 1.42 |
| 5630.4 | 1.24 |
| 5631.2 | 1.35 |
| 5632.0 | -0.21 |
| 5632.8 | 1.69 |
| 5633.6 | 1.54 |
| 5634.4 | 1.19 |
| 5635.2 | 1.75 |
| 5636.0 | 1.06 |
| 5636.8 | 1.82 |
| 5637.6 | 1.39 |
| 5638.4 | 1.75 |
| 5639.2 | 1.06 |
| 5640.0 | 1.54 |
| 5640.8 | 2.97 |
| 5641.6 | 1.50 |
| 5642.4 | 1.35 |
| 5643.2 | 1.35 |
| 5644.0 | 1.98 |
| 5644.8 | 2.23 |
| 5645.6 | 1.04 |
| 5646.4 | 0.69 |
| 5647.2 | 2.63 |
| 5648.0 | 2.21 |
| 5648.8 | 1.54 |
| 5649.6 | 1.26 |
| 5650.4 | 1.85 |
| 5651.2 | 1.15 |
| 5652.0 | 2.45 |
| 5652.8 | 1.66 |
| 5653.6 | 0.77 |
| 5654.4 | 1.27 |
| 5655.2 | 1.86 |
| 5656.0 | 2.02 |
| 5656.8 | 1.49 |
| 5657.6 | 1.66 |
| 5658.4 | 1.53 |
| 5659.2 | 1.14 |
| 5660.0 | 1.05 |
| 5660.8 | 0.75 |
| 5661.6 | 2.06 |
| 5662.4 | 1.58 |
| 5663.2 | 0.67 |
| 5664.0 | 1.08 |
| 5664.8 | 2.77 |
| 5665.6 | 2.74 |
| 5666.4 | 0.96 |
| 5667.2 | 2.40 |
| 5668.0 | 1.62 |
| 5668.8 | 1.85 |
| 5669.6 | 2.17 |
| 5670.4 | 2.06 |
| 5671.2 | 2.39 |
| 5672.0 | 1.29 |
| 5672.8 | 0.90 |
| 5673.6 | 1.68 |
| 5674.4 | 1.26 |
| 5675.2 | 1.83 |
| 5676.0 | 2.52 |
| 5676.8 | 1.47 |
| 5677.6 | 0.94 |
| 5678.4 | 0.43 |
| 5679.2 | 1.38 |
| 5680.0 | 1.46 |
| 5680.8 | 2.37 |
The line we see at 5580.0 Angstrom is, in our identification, [O III]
